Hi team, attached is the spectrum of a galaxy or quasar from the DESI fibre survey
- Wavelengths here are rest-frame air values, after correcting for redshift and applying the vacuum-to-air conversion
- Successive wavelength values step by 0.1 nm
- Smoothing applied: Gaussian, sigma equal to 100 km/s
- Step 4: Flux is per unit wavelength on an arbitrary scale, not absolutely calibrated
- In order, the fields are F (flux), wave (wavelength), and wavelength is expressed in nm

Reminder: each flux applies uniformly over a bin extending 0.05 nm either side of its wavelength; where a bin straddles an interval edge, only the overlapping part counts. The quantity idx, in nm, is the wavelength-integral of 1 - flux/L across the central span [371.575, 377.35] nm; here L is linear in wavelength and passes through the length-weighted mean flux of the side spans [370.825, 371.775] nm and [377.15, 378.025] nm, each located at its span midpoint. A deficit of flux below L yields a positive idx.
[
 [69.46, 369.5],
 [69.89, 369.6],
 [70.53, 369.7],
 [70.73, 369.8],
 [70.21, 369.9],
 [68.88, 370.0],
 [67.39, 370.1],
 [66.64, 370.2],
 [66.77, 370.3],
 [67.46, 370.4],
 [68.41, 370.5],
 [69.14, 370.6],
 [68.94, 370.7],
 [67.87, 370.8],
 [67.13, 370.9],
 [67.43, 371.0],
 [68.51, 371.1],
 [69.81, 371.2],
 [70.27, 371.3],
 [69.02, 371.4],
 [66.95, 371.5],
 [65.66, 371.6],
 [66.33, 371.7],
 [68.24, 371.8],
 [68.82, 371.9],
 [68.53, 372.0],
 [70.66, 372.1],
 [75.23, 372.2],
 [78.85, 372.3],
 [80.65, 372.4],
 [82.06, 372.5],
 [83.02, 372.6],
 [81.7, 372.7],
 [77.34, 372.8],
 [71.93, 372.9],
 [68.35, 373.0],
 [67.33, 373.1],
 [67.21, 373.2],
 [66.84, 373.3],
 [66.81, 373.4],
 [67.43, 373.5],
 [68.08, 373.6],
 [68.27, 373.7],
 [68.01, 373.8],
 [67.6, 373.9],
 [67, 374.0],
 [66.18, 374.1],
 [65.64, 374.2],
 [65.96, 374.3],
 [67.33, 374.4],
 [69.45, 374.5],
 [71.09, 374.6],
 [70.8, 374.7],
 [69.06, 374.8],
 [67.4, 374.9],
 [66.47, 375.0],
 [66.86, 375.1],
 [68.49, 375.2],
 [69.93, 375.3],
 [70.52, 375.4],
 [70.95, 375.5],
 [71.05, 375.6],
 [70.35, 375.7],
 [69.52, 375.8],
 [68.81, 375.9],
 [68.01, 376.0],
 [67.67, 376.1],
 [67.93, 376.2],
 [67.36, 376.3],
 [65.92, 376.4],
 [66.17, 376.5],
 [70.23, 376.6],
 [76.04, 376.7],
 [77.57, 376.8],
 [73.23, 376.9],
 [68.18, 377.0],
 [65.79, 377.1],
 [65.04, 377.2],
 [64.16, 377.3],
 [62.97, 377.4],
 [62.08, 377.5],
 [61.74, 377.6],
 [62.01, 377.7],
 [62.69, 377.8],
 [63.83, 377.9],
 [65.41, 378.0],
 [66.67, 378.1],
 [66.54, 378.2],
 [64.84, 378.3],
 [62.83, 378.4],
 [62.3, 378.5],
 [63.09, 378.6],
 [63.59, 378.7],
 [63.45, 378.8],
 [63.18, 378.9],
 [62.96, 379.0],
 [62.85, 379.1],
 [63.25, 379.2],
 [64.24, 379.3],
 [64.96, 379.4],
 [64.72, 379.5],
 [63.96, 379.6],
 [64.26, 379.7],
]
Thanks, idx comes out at -0.38 nm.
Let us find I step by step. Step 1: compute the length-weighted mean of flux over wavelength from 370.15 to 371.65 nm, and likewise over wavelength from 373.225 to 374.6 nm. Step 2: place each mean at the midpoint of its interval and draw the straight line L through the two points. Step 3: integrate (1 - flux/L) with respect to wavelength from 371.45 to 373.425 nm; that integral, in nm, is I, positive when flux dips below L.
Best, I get -0.13 nm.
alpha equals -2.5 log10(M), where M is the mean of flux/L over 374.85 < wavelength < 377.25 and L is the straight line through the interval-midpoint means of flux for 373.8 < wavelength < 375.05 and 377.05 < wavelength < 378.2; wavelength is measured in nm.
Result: -0.05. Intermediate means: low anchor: 67.8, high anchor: 64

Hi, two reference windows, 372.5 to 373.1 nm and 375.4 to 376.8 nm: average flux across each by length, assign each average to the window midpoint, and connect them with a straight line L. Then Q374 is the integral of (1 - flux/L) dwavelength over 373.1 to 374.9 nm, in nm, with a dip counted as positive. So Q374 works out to 0.15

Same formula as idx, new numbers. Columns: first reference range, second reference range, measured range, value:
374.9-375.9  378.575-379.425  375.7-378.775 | -0.006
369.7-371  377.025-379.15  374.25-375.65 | -0.071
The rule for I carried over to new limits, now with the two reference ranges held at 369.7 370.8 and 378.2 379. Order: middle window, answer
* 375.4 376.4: -0.06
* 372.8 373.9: -0.03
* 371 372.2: -0.02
